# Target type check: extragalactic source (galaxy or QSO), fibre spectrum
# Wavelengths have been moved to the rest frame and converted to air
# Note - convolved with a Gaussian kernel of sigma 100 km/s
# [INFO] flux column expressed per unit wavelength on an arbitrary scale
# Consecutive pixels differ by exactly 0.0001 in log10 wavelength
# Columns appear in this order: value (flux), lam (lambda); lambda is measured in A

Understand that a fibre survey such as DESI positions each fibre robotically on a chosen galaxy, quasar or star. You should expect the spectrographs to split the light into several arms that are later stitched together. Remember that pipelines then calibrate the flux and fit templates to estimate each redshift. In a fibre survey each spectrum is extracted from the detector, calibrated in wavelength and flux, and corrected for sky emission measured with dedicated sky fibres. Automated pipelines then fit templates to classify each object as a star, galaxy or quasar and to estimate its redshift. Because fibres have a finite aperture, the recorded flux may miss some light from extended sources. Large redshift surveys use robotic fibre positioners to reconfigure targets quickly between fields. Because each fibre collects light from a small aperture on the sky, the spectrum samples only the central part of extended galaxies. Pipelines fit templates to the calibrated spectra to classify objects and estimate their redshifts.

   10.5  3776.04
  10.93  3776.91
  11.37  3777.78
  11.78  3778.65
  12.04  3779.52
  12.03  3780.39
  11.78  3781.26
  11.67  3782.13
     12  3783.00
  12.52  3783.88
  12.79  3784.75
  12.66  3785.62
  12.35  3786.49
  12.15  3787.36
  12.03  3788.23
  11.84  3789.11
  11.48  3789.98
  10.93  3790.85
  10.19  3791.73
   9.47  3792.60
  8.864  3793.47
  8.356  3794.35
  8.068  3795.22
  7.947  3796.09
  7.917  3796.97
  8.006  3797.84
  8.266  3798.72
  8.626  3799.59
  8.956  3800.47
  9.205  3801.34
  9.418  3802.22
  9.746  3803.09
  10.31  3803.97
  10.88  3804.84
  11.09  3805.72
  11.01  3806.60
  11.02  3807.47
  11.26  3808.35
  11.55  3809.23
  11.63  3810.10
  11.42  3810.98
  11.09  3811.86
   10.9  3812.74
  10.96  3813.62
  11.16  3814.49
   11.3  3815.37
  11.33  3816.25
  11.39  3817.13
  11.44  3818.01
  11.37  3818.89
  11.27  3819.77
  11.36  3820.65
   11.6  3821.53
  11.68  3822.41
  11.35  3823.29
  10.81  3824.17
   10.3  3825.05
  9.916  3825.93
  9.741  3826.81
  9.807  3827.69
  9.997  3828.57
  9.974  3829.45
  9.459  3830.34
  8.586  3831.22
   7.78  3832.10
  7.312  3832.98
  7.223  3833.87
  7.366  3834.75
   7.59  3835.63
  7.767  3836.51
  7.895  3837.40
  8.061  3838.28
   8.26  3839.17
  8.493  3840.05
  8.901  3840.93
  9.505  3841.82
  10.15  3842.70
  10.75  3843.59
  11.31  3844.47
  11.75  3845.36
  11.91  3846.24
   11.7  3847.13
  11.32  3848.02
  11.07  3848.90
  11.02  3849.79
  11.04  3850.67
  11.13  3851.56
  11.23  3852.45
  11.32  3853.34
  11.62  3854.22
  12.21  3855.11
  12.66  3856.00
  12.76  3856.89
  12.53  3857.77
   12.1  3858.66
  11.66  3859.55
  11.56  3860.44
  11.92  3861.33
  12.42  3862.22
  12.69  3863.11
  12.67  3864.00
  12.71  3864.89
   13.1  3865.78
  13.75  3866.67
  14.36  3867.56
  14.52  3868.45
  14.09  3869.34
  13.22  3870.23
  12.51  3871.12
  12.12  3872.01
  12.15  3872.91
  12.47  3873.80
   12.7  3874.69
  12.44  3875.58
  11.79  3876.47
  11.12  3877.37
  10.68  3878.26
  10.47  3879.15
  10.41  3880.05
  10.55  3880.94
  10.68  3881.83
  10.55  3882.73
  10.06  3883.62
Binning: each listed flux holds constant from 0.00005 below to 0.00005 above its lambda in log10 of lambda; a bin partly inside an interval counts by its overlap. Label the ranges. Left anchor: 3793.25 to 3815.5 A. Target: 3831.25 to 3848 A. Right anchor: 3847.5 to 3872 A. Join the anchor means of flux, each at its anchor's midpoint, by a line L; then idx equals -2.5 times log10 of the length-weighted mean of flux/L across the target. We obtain 0.25 mag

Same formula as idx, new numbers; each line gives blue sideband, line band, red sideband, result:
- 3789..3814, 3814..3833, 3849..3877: 0.03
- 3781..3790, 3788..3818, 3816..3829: 0.13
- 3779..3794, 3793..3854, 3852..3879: 0.19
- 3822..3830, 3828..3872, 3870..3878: 0.04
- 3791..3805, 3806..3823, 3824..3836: -0.25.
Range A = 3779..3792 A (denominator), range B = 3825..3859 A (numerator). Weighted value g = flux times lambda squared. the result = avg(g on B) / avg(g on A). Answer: 0.9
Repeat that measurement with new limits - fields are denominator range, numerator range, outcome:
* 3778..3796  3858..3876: 1.19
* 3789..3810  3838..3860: 1.16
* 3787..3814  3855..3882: 1.26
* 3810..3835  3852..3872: 1.25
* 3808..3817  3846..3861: 1.06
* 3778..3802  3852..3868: 1.22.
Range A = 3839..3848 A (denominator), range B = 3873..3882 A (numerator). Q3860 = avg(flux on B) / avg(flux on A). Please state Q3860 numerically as 1.1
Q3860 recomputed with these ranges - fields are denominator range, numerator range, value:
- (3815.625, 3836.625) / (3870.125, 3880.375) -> 1.19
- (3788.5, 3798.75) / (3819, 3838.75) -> 1.01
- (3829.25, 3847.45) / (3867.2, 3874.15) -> 1.45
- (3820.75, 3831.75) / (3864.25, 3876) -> 1.27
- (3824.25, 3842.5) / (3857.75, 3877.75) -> 1.44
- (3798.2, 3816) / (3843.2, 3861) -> 1.11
